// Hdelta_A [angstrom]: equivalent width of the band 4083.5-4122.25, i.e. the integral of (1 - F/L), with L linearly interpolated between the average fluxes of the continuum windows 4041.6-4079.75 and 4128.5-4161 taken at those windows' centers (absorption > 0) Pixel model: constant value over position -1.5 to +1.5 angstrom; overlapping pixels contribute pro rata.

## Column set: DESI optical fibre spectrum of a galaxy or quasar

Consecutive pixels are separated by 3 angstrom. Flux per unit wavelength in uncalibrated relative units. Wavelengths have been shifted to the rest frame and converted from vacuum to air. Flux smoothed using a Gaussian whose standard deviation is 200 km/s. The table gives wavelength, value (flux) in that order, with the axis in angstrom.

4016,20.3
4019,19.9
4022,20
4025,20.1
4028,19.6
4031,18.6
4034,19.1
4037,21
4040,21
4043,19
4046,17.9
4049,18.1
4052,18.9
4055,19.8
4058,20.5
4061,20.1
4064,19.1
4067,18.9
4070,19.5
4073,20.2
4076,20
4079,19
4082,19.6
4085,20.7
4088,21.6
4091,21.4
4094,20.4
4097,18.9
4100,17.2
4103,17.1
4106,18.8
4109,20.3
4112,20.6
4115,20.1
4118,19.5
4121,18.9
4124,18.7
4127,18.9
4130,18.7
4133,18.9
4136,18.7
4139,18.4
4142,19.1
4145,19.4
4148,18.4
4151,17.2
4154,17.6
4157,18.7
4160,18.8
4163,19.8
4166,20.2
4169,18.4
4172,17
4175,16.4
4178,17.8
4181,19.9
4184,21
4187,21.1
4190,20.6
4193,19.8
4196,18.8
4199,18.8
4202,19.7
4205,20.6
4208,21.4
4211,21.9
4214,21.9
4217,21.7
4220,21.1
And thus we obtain -1.5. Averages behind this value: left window 19.3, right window 18.5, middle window 19.7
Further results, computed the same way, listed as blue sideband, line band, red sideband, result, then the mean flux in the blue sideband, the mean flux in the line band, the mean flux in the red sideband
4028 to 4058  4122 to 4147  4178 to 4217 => 1.4 angstrom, 19.3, 18.8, 20.4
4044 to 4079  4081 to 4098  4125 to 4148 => -1.2 angstrom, 19.3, 20.5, 18.8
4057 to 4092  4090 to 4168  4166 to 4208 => 2.7 angstrom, 20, 19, 19.3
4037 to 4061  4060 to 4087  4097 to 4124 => -0.6 angstrom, 19.5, 19.7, 19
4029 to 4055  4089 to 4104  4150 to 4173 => -0.2 angstrom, 19.2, 19.1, 18.5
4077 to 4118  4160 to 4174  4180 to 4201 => 0.8 angstrom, 19.7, 18.8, 20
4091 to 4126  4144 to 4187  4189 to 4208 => 2.0 angstrom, 19.2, 18.7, 19.8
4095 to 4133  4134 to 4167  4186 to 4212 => 1.4 angstrom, 19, 18.7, 20.3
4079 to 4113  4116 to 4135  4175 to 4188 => 0.6 angstrom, 19.6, 19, 19.5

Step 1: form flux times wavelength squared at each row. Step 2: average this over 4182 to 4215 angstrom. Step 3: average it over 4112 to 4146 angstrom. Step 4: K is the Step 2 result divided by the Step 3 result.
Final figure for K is 1.11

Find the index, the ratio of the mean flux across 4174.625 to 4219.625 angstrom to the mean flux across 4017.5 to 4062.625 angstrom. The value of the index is 1.0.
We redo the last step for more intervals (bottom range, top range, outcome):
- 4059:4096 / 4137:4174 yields 0.93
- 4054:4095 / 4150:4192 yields 0.94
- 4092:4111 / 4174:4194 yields 1.04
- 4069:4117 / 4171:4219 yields 1.01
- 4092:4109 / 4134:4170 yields 1.00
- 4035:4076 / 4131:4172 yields 0.96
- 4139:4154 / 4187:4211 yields 1.09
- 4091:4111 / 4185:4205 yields 1.05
